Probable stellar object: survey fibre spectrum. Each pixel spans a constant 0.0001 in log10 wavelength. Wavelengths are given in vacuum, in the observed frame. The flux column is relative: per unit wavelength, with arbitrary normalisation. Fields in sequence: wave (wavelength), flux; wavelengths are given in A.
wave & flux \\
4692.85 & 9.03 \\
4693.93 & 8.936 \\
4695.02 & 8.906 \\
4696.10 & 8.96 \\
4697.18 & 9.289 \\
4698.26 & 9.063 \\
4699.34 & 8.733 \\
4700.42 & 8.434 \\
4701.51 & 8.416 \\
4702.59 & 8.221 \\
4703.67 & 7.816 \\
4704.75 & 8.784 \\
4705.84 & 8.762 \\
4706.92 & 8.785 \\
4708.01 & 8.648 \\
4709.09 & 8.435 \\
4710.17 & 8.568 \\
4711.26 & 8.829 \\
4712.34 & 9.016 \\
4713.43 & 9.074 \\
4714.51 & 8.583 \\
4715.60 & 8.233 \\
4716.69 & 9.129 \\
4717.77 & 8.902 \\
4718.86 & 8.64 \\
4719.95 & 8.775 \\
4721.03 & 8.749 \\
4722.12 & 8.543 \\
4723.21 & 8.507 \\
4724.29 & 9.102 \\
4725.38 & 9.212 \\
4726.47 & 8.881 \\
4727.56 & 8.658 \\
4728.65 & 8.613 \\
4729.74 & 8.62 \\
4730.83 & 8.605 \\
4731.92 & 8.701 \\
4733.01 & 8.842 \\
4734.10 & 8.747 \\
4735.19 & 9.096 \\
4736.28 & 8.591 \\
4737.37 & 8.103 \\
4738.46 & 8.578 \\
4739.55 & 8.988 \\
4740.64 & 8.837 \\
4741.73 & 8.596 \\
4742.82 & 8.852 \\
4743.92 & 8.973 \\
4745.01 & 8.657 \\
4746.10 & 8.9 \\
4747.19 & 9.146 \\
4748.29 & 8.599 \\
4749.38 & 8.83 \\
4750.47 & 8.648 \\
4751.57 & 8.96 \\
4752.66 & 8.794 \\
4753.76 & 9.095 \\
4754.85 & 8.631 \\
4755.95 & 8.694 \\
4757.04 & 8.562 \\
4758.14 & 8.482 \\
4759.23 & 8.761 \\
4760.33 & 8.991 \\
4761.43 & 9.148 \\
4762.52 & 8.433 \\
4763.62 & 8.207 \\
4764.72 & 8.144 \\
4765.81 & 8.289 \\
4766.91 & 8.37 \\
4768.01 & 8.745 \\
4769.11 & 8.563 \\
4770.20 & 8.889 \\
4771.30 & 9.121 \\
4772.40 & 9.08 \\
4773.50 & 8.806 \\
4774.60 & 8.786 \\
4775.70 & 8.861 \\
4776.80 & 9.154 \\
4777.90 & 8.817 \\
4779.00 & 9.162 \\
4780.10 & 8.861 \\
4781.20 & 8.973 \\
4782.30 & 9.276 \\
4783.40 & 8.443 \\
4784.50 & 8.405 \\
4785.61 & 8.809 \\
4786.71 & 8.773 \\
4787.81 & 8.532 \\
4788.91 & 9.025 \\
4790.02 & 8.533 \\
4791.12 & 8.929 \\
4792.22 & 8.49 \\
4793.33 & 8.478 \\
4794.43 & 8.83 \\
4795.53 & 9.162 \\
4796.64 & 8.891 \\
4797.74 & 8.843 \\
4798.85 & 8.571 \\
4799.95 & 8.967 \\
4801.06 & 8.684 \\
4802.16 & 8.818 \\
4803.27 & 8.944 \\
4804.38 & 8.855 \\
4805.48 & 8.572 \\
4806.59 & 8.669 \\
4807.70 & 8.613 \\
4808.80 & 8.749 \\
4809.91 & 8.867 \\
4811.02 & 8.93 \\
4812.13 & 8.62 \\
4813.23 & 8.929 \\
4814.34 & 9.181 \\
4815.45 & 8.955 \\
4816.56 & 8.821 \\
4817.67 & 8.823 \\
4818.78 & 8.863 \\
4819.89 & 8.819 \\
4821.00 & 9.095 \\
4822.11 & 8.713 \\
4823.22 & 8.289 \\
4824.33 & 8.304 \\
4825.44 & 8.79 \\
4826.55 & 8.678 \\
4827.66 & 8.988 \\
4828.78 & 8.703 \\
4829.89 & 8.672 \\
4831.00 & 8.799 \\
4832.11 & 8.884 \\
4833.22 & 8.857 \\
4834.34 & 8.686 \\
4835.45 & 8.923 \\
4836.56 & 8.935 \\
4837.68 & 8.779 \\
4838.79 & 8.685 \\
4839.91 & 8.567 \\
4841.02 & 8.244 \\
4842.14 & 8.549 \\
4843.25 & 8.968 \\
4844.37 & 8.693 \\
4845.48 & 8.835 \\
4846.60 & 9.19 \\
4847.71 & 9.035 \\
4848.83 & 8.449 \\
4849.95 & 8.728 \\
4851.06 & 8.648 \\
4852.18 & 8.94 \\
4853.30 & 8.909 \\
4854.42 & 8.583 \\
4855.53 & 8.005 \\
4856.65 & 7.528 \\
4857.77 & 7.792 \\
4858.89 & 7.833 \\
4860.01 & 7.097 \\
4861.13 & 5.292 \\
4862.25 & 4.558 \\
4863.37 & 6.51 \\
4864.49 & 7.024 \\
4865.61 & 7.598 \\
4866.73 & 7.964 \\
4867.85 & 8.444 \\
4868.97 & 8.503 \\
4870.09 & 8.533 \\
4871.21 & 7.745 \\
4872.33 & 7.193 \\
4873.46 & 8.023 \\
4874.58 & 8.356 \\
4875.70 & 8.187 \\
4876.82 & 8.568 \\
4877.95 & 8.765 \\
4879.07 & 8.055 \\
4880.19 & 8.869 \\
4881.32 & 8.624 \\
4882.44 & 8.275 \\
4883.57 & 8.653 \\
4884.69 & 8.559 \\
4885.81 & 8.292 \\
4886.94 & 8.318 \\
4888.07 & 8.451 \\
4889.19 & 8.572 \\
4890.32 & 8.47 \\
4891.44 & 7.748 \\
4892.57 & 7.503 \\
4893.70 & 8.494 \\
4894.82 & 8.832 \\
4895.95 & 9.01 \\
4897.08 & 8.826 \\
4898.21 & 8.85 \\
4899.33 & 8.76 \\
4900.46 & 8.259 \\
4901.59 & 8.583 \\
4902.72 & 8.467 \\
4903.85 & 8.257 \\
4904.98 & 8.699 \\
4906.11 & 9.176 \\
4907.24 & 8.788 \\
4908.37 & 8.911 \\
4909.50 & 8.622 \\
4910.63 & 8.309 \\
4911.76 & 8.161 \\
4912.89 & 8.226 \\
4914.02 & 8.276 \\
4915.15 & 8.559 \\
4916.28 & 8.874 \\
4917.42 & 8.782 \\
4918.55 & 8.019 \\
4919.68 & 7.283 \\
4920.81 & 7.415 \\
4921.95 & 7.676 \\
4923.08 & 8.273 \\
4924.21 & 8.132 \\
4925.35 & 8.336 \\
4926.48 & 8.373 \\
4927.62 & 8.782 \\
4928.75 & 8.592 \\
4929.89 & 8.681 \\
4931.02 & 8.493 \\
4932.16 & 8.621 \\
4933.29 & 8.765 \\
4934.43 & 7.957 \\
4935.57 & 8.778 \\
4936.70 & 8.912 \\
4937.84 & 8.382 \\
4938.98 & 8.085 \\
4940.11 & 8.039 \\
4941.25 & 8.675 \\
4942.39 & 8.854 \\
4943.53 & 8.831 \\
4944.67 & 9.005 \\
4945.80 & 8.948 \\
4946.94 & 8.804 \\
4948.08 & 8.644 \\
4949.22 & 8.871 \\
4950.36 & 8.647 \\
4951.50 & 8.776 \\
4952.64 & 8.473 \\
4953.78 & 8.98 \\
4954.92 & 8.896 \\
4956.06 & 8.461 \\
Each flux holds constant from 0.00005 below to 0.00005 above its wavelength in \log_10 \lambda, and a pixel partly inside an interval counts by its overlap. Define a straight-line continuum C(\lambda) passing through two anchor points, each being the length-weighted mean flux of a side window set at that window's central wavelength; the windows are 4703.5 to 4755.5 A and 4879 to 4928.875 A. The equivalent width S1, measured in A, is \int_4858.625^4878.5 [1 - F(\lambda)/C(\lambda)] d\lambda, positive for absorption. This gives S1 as 2.17 A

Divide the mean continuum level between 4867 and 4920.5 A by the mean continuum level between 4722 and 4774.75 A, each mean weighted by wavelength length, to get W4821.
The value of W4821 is 1.0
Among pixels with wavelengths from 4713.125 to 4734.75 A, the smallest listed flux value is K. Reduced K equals 8.233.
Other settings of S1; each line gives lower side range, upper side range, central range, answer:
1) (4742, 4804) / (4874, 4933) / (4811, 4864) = 1.0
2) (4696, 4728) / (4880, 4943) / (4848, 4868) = 2.0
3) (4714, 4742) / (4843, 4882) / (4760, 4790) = -1.0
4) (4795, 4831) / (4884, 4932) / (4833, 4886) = 2.5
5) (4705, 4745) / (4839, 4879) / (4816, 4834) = -1.1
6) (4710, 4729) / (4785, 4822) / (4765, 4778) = 0.0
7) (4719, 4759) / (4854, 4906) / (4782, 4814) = -1.1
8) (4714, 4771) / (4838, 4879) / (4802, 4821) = -1.1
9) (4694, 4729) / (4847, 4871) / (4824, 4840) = -1.6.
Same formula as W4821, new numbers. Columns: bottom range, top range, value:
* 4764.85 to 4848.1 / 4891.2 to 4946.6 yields 0.96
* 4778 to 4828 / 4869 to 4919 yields 0.96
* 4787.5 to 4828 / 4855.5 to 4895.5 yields 0.90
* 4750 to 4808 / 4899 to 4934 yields 0.96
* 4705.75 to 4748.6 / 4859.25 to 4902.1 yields 0.92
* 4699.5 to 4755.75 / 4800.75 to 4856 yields 1.00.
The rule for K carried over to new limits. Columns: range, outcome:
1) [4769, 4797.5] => 8.405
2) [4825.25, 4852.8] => 8.244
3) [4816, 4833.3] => 8.289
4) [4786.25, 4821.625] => 8.478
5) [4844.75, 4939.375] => 4.558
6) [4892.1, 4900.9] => 7.503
